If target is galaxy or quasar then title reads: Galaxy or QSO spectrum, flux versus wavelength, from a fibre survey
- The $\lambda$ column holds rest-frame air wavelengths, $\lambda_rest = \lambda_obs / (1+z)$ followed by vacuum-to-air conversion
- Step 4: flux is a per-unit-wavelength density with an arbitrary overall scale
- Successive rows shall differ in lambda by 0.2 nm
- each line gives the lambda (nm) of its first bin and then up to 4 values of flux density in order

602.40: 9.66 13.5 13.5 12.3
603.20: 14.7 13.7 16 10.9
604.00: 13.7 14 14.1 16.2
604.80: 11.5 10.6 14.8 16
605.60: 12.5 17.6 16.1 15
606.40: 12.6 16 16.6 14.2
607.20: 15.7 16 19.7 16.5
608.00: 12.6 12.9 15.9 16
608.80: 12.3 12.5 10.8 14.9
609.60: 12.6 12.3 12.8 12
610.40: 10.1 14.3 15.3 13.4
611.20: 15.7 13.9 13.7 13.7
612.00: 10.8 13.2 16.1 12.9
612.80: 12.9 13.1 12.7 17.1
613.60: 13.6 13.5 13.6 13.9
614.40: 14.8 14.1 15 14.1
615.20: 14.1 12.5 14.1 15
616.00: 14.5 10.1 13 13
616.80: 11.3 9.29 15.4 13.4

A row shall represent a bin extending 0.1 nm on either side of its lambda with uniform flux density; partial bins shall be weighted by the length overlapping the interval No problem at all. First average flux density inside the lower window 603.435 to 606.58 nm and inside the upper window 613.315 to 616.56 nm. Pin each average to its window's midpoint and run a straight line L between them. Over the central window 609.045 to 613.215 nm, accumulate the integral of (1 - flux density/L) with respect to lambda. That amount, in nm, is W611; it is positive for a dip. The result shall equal 0.24 nm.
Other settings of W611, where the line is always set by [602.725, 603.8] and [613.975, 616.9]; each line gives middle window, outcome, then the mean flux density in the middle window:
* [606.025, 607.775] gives -0.266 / 15.8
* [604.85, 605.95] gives -0.043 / 14.3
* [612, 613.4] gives 0.004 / 13.5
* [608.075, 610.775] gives 0.111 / 13.1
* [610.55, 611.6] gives -0.064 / 14.5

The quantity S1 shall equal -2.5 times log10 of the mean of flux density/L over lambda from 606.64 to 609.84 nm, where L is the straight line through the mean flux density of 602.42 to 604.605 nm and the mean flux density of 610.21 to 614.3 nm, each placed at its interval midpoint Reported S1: -0.07 mag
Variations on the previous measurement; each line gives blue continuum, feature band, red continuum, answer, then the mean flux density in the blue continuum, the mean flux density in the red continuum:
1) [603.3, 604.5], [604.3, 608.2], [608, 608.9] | -0.07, 13.7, 14.1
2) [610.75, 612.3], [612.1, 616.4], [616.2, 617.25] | -0.08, 13.7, 12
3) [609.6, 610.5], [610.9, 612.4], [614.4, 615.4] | -0.08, 11.9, 14.2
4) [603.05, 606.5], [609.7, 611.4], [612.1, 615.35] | 0.06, 14.1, 14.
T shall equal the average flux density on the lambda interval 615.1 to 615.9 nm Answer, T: 13.9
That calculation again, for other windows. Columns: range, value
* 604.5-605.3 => 13.3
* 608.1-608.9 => 14.3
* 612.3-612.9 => 14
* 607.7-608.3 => 14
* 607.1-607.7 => 17.1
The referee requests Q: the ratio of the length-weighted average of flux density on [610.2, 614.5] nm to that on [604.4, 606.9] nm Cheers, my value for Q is 0.94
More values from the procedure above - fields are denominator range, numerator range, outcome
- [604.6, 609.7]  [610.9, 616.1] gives 0.96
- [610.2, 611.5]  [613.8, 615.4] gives 1.03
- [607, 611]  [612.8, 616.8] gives 0.98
